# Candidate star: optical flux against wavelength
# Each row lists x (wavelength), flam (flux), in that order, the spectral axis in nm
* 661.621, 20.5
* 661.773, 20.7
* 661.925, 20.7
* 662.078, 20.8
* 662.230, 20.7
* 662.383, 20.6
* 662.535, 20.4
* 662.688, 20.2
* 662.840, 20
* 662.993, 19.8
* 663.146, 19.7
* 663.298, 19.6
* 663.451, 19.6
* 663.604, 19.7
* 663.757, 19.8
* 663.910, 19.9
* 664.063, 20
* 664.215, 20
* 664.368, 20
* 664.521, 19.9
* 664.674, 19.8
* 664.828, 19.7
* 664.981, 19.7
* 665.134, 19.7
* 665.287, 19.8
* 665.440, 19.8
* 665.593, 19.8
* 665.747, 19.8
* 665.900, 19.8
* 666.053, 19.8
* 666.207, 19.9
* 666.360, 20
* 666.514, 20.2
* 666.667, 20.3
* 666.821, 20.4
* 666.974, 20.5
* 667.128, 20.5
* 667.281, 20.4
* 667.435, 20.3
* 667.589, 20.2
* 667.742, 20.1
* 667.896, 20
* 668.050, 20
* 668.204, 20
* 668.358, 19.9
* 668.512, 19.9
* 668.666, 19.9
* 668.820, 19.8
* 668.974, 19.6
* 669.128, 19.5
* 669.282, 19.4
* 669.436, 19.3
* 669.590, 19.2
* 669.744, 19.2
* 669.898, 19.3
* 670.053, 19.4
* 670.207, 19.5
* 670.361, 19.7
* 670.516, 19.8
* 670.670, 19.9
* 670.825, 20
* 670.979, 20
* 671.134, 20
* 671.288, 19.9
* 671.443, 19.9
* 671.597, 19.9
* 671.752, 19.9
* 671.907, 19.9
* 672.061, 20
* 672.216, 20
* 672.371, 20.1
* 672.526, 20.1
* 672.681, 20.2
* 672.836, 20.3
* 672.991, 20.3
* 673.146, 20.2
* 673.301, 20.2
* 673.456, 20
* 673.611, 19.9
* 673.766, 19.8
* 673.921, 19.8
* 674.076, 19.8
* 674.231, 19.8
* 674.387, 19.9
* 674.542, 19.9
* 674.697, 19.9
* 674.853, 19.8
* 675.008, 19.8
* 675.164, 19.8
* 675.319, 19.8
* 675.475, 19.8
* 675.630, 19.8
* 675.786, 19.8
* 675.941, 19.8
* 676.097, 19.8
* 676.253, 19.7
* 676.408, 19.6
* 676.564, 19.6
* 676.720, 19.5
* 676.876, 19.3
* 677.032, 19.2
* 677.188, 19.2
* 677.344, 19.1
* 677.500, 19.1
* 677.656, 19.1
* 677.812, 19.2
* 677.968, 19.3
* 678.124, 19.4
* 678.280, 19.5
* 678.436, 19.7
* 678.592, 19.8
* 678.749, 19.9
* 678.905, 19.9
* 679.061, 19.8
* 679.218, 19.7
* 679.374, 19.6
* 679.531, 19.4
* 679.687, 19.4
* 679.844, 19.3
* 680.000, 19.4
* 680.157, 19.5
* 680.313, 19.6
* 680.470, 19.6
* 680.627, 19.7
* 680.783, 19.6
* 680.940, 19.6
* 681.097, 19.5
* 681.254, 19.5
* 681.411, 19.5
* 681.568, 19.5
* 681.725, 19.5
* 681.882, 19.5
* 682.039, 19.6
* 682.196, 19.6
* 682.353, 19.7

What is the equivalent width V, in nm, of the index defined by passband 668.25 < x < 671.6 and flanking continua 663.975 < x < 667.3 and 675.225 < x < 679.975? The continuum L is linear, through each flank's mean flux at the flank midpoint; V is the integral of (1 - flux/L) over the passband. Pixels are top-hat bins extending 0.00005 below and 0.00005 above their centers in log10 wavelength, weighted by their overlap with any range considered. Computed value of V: 0.02 nm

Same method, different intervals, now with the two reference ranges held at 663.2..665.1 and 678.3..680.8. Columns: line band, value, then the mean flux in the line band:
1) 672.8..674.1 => -0.023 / 20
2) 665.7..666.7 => -0.009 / 20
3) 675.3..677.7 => 0.018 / 19.5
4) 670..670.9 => 0.000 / 19.7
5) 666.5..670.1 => -0.024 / 19.9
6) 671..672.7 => -0.023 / 20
